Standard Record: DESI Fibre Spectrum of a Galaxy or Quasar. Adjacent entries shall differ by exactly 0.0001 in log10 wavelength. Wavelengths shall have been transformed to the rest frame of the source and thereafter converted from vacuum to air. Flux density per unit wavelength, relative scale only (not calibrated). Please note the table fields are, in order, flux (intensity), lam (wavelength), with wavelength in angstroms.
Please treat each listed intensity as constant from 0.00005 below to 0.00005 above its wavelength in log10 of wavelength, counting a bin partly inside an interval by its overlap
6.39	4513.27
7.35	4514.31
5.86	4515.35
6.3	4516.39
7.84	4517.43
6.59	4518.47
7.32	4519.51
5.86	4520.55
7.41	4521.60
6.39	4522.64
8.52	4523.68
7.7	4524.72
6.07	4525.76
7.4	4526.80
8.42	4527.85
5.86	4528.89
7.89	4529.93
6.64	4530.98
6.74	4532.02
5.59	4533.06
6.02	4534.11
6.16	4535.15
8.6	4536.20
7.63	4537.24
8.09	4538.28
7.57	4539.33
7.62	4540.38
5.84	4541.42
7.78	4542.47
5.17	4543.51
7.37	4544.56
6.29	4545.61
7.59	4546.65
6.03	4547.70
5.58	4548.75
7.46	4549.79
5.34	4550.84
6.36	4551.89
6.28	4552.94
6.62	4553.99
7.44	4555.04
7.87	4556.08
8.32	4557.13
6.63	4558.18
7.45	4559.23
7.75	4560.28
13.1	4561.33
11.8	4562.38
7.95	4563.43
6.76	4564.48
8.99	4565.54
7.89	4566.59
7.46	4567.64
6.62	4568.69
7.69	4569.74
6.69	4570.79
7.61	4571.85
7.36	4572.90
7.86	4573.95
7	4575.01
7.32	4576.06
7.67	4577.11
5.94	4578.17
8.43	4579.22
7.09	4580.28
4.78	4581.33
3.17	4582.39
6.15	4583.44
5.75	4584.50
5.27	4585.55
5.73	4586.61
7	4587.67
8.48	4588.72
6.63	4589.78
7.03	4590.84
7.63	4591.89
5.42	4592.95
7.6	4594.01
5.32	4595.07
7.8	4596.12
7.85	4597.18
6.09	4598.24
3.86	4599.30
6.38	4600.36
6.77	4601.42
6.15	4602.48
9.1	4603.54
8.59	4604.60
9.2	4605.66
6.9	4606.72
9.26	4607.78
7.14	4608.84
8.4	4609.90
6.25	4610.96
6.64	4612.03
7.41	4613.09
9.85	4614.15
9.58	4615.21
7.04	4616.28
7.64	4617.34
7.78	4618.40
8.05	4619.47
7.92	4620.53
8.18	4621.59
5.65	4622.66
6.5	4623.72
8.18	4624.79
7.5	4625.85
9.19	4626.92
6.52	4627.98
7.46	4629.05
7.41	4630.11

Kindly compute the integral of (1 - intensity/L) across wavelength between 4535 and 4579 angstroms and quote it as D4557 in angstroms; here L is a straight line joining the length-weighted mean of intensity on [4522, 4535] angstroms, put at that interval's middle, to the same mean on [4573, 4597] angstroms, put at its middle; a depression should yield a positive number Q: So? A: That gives -4.2 angstroms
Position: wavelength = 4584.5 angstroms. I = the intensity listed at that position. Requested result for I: 5.75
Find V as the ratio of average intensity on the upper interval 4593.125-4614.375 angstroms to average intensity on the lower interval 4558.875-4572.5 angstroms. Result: 0.9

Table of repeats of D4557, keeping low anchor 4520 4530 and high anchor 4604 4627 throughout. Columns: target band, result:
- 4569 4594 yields 2.8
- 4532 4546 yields 0.6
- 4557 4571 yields -1.6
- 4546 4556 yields 1.0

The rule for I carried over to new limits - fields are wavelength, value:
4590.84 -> 7.03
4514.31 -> 7.35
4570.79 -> 6.69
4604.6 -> 8.59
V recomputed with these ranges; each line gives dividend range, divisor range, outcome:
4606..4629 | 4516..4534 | 1.11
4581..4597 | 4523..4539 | 0.88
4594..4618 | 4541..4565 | 1.01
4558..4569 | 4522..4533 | 1.19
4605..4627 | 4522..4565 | 1.07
